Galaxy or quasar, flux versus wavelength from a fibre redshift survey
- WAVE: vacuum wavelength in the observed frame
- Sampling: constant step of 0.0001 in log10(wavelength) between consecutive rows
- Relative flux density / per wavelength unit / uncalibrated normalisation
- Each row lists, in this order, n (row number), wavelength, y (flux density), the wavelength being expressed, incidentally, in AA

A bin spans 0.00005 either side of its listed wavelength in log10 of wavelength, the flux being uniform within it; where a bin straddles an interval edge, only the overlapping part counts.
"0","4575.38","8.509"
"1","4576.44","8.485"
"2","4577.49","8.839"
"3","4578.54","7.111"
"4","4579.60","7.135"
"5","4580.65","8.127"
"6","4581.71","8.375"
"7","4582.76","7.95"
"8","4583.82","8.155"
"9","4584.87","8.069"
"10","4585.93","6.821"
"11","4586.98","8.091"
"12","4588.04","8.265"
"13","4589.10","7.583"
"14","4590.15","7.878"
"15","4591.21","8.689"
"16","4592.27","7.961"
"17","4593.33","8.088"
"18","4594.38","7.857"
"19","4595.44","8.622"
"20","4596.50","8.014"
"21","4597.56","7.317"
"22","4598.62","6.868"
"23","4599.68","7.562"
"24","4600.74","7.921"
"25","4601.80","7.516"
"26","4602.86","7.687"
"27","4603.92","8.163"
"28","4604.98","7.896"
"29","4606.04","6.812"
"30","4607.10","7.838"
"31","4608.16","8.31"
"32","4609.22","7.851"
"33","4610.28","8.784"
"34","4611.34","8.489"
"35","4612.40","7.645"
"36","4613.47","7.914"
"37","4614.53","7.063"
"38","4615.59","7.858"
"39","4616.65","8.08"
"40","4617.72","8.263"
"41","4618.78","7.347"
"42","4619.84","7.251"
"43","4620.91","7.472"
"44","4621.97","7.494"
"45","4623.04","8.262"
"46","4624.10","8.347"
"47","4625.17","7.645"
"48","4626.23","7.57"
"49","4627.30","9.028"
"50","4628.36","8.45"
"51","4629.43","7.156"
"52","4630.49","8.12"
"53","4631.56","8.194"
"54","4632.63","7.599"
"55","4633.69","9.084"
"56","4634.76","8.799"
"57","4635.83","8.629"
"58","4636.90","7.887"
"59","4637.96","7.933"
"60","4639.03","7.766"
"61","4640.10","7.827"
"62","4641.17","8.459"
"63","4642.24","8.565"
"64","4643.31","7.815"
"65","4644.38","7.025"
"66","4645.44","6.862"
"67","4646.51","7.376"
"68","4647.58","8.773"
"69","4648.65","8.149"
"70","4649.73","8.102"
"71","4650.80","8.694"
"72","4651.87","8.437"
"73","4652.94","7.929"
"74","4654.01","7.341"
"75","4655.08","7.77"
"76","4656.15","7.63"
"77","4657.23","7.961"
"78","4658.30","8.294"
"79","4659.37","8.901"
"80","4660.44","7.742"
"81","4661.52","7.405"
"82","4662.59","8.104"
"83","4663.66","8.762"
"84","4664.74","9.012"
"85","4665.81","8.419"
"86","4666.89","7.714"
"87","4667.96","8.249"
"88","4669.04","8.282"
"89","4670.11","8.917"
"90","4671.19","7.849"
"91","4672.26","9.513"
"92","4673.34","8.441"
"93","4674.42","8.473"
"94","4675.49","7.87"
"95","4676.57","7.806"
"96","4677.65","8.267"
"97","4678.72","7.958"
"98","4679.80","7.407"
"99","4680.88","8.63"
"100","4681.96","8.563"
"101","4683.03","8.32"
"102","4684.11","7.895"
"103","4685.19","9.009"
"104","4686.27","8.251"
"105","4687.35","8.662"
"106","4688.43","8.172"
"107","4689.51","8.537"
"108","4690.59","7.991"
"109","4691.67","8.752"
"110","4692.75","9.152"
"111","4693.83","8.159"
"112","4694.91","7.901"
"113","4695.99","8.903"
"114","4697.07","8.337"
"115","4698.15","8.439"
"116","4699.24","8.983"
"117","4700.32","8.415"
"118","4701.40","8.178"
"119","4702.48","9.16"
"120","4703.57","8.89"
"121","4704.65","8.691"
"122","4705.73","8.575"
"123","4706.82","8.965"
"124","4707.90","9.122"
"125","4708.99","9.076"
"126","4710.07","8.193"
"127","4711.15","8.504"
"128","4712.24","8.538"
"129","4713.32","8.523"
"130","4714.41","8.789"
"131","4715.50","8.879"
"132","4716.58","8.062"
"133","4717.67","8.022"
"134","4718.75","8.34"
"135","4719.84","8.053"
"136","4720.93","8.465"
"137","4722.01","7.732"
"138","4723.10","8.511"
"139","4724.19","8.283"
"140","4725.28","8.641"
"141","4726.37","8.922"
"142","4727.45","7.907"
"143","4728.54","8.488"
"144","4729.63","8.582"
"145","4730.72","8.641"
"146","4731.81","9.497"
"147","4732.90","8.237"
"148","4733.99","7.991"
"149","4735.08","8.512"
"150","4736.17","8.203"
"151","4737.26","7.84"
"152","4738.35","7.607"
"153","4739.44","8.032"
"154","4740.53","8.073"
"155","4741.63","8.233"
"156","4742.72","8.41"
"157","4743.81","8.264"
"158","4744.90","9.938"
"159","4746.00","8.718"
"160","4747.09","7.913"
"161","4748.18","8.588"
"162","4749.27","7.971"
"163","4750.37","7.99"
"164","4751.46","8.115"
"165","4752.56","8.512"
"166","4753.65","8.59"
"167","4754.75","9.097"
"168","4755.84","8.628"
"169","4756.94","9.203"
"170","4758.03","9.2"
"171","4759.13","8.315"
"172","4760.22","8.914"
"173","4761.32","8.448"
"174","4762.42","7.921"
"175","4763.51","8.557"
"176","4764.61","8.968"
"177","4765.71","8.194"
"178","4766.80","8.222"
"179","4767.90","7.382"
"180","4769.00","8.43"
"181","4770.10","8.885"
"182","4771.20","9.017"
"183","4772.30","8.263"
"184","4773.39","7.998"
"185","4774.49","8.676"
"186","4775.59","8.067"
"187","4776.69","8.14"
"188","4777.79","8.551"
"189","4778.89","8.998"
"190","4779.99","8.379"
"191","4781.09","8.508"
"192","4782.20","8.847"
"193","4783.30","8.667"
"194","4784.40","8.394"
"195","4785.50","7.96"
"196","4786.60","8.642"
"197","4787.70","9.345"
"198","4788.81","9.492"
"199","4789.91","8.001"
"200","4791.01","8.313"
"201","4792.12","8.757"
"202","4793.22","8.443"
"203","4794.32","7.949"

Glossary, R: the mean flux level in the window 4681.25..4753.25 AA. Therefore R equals 8.45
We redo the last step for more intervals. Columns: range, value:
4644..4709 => 8.31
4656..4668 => 8.2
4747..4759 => 8.54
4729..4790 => 8.48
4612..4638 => 7.97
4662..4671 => 8.4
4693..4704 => 8.55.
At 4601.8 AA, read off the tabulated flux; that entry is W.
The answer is 7.516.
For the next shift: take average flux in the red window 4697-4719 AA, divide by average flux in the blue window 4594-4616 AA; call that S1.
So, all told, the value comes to 1.1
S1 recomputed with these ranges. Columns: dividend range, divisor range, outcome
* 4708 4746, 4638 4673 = 1.04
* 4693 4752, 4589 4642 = 1.06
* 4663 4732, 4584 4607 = 1.09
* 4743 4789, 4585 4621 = 1.09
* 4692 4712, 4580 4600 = 1.09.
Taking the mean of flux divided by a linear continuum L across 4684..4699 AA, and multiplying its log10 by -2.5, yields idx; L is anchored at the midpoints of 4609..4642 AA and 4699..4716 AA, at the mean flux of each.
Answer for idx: 0.01 mag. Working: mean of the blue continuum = 8.01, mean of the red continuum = 8.71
